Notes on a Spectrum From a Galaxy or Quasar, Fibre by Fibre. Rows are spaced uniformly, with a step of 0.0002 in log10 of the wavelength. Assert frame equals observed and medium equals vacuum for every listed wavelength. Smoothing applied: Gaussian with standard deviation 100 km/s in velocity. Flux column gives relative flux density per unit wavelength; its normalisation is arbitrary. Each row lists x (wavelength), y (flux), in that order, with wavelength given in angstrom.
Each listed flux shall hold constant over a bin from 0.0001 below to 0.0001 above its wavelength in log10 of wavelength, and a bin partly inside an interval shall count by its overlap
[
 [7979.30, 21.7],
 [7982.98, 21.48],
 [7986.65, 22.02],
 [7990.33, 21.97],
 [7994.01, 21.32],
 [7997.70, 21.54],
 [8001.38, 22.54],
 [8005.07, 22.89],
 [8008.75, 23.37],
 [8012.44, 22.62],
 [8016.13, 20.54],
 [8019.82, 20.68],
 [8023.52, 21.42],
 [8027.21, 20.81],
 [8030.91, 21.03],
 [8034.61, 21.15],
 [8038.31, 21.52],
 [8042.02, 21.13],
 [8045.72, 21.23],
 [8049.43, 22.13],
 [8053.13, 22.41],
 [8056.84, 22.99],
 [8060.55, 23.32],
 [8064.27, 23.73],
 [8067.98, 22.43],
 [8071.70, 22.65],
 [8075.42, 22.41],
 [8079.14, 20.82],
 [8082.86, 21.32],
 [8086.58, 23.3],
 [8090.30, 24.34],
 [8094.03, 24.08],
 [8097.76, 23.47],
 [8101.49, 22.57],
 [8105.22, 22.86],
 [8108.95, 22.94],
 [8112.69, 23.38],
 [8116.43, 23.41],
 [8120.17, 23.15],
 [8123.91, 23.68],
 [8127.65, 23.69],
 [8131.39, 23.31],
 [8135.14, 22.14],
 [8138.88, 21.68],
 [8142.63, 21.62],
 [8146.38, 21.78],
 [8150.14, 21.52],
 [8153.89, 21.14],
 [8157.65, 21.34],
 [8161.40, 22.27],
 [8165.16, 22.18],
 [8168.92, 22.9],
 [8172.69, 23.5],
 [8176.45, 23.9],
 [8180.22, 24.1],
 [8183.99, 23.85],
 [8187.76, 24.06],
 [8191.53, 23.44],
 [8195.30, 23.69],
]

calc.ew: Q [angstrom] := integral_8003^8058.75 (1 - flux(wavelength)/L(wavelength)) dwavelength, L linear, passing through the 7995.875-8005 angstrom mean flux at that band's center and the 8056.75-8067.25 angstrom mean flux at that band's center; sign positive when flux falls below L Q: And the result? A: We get 2.5 angstrom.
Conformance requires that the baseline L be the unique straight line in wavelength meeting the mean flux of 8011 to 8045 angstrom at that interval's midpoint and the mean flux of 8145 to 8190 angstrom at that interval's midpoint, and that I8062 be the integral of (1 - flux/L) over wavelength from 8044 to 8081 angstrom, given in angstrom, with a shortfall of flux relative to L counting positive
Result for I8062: -1.4 angstrom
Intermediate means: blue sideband 21.2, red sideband 22.7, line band 22.4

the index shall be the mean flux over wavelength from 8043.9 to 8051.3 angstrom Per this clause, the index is 21.7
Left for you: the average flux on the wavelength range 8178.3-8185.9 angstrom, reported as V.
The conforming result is 24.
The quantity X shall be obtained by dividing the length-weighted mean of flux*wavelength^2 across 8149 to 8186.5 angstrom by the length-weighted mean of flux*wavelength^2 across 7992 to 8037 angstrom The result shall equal 1.1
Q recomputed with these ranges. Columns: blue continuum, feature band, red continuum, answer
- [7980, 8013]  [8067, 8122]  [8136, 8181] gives -1.60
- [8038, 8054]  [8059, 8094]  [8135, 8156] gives -1.83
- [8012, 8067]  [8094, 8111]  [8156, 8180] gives -0.62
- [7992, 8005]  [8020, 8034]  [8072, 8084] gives 0.51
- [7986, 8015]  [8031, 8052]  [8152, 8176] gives 0.79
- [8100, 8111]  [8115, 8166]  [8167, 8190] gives 1.95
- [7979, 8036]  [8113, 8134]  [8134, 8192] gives -0.98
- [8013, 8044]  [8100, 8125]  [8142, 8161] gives -2.03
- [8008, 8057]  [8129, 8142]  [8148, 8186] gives 0.03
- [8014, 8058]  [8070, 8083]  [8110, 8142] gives 0.16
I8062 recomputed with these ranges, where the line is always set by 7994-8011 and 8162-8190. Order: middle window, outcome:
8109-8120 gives -0.1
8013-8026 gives 0.9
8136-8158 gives 1.6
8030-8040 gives 0.6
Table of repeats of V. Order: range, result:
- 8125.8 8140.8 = 22.7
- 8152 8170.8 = 22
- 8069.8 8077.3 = 22.5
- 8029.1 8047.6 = 21.2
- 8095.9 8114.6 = 23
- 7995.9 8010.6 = 22.6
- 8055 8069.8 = 23.1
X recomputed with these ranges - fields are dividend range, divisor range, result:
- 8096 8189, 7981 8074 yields 1.07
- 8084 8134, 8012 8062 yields 1.10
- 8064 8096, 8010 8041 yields 1.08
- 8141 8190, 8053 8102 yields 1.01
